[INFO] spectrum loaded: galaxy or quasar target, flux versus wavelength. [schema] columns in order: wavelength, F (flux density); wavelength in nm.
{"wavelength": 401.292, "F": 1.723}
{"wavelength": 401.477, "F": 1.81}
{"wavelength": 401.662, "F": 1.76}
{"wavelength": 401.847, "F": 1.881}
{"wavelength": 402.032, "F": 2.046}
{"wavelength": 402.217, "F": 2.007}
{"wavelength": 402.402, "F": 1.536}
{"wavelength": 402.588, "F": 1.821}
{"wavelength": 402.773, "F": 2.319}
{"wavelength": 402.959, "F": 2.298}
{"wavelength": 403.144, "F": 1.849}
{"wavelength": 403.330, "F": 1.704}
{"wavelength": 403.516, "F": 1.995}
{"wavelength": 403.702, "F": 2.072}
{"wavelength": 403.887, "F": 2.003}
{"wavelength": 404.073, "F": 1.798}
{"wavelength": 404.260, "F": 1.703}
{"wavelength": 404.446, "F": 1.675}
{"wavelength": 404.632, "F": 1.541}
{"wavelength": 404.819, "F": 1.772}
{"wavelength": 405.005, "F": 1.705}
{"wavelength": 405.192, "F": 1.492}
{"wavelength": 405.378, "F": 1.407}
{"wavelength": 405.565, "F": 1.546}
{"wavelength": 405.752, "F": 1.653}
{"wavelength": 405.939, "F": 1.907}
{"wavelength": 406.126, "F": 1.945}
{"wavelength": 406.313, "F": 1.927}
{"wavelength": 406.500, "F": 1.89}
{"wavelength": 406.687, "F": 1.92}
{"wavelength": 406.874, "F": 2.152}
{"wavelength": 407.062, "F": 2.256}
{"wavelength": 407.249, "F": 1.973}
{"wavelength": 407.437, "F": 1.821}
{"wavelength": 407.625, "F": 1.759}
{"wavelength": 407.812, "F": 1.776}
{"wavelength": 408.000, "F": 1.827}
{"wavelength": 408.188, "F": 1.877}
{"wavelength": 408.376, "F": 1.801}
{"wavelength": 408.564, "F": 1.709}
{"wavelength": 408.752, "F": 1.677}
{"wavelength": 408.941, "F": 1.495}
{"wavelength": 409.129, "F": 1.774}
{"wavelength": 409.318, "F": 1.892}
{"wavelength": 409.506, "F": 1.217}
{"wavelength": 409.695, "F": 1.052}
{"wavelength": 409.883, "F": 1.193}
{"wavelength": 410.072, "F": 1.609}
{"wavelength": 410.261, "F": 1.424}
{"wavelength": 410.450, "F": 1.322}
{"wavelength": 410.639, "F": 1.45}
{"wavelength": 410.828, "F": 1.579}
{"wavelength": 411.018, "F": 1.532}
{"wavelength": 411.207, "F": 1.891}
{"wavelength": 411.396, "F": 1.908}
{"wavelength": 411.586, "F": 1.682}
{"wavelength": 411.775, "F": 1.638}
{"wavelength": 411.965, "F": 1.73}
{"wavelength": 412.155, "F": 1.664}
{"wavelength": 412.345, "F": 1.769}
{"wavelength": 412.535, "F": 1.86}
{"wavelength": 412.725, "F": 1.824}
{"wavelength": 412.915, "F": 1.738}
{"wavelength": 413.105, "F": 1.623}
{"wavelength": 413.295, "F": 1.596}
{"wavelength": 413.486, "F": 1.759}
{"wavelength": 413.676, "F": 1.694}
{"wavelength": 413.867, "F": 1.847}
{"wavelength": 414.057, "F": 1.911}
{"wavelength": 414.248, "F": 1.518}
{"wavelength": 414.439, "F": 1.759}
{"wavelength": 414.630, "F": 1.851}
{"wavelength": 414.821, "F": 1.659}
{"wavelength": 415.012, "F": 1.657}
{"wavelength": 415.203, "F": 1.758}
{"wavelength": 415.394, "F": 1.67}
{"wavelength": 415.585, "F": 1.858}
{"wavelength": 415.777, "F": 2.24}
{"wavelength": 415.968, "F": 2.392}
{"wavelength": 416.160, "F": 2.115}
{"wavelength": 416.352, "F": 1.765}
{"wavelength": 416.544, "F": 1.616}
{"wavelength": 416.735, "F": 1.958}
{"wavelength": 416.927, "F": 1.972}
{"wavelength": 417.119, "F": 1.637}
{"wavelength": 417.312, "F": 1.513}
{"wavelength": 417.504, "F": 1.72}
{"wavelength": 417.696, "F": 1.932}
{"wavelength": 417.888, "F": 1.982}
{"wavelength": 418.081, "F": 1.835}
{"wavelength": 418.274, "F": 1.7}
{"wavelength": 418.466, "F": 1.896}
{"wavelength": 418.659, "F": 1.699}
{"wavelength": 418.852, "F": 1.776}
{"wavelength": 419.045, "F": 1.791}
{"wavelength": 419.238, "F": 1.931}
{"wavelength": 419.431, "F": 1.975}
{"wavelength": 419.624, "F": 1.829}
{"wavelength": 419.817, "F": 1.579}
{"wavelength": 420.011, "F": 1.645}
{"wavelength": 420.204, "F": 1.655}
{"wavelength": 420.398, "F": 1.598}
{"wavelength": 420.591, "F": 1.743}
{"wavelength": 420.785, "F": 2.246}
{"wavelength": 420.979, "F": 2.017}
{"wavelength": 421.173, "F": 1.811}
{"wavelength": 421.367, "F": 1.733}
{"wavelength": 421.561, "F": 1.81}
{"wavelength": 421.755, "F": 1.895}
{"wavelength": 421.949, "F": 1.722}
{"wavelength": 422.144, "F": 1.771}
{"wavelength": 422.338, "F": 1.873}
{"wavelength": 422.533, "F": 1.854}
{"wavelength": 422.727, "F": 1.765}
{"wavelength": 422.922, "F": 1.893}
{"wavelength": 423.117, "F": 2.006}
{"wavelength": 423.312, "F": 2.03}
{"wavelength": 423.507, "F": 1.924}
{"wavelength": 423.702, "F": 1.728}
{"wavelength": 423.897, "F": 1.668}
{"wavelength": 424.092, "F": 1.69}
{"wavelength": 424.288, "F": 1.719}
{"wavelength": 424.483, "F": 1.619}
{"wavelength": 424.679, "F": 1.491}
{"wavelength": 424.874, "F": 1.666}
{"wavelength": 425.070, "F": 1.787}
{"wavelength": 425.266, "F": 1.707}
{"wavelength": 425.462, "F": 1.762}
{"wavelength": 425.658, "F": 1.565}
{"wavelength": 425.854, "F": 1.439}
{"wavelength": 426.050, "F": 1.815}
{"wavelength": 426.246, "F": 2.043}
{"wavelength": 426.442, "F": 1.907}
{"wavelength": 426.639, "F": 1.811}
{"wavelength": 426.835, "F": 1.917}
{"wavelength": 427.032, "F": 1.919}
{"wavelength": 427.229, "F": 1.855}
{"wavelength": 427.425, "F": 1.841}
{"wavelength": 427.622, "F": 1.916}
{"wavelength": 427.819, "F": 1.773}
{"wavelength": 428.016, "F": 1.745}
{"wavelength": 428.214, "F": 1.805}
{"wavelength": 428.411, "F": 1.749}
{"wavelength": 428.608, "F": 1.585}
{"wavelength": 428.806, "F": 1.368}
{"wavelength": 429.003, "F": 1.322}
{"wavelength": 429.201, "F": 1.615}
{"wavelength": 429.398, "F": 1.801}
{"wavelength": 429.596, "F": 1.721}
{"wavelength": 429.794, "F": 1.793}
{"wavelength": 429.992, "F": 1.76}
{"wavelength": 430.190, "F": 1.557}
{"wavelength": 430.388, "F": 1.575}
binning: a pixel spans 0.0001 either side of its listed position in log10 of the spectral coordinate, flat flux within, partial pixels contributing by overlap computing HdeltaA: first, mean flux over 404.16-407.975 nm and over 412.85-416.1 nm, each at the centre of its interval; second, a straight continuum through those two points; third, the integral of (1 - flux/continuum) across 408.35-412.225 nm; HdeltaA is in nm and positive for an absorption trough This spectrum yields 0.469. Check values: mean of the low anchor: 1.79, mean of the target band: 1.58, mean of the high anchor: 1.8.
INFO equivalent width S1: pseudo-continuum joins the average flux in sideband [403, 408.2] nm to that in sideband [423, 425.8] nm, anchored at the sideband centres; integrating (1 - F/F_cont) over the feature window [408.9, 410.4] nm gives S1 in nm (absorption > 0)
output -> 0.29 nm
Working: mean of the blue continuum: 1.82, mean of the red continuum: 1.74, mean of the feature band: 1.45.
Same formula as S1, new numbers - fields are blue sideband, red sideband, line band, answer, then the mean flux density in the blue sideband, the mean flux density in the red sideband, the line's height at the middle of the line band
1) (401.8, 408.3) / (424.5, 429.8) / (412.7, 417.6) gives 0.004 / 1.85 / 1.73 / 1.8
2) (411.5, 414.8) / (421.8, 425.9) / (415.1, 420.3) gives -0.270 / 1.73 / 1.75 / 1.74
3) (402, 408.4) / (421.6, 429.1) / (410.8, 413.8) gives 0.159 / 1.85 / 1.76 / 1.82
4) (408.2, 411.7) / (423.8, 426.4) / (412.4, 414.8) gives -0.213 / 1.57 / 1.7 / 1.6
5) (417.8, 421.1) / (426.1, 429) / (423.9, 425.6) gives 0.114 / 1.82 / 1.79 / 1.8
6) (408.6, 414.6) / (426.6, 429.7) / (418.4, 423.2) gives -0.368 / 1.64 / 1.73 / 1.69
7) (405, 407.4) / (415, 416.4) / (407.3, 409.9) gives 0.294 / 1.83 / 1.95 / 1.86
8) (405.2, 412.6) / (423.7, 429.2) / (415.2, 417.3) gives -0.232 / 1.7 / 1.72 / 1.71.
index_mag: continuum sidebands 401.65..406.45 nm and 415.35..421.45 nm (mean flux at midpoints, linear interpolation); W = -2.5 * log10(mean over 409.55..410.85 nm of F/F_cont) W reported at 0.32 mag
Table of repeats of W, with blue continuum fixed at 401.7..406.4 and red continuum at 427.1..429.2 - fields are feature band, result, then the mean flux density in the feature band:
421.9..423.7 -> -0.09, 1.87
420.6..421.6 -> -0.11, 1.91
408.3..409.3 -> 0.06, 1.7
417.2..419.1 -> -0.02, 1.78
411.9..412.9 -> 0.01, 1.77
